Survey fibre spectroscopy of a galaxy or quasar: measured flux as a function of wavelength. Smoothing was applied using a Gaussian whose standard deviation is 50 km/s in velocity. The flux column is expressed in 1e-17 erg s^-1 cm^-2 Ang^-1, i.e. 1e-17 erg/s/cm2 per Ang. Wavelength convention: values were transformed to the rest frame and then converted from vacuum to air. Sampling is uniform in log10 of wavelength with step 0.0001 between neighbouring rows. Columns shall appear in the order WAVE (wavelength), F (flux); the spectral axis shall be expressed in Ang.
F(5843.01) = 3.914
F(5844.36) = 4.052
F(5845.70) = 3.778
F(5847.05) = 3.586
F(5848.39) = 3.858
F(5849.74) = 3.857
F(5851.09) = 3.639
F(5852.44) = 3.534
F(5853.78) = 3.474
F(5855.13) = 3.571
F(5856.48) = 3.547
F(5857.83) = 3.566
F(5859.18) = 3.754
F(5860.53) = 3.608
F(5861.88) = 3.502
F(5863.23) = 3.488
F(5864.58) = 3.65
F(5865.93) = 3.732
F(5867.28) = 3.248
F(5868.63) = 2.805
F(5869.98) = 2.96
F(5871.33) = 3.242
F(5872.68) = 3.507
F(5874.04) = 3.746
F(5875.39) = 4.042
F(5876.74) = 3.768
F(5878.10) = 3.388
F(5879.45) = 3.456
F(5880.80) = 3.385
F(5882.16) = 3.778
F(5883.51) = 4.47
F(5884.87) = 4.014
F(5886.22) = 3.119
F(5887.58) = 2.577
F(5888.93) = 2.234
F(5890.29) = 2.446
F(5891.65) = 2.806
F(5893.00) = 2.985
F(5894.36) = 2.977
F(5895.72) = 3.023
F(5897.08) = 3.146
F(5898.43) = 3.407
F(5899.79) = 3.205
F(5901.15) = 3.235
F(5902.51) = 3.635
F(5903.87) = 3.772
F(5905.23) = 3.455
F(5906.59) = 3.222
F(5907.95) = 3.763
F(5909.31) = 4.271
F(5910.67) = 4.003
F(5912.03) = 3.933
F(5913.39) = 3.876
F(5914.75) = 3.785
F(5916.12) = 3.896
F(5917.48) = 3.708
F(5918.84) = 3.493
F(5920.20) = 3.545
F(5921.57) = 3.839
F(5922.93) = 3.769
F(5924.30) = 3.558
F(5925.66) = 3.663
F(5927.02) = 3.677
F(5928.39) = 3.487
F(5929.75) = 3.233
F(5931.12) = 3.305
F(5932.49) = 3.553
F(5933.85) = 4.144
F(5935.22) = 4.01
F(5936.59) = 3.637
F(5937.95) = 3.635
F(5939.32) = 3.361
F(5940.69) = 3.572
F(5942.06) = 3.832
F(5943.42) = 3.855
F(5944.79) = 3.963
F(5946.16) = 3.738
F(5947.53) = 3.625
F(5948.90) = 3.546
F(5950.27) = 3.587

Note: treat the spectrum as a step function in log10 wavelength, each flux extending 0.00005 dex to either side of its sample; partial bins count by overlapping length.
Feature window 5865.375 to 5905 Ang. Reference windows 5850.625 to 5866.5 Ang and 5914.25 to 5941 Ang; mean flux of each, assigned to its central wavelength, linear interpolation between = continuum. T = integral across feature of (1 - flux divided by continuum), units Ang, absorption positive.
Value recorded 3.2 Ang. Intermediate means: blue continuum 3.59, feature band 3.31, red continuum 3.64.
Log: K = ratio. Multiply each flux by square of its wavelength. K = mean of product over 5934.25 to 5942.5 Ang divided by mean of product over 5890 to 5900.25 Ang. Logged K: 1.2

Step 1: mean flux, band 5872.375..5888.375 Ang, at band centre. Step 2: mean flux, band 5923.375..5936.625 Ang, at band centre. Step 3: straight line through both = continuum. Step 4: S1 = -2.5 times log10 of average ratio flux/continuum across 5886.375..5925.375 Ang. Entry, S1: 0.06 mag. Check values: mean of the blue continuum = 3.6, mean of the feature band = 3.41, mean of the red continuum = 3.63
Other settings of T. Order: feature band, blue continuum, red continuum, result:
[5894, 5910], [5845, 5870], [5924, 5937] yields 0.7 Ang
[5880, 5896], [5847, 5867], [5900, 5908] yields 1.7 Ang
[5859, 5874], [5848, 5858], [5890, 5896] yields -0.2 Ang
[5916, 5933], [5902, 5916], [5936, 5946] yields 0.7 Ang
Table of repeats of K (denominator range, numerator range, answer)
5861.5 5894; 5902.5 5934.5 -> 1.12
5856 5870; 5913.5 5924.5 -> 1.09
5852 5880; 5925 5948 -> 1.07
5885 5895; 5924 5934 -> 1.28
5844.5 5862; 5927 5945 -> 1.03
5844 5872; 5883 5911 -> 0.95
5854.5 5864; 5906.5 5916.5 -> 1.10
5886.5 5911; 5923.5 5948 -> 1.15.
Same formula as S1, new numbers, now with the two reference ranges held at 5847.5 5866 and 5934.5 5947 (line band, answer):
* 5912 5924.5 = -0.009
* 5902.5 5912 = -0.019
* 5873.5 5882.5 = 0.001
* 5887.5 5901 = 0.253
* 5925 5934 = 0.051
